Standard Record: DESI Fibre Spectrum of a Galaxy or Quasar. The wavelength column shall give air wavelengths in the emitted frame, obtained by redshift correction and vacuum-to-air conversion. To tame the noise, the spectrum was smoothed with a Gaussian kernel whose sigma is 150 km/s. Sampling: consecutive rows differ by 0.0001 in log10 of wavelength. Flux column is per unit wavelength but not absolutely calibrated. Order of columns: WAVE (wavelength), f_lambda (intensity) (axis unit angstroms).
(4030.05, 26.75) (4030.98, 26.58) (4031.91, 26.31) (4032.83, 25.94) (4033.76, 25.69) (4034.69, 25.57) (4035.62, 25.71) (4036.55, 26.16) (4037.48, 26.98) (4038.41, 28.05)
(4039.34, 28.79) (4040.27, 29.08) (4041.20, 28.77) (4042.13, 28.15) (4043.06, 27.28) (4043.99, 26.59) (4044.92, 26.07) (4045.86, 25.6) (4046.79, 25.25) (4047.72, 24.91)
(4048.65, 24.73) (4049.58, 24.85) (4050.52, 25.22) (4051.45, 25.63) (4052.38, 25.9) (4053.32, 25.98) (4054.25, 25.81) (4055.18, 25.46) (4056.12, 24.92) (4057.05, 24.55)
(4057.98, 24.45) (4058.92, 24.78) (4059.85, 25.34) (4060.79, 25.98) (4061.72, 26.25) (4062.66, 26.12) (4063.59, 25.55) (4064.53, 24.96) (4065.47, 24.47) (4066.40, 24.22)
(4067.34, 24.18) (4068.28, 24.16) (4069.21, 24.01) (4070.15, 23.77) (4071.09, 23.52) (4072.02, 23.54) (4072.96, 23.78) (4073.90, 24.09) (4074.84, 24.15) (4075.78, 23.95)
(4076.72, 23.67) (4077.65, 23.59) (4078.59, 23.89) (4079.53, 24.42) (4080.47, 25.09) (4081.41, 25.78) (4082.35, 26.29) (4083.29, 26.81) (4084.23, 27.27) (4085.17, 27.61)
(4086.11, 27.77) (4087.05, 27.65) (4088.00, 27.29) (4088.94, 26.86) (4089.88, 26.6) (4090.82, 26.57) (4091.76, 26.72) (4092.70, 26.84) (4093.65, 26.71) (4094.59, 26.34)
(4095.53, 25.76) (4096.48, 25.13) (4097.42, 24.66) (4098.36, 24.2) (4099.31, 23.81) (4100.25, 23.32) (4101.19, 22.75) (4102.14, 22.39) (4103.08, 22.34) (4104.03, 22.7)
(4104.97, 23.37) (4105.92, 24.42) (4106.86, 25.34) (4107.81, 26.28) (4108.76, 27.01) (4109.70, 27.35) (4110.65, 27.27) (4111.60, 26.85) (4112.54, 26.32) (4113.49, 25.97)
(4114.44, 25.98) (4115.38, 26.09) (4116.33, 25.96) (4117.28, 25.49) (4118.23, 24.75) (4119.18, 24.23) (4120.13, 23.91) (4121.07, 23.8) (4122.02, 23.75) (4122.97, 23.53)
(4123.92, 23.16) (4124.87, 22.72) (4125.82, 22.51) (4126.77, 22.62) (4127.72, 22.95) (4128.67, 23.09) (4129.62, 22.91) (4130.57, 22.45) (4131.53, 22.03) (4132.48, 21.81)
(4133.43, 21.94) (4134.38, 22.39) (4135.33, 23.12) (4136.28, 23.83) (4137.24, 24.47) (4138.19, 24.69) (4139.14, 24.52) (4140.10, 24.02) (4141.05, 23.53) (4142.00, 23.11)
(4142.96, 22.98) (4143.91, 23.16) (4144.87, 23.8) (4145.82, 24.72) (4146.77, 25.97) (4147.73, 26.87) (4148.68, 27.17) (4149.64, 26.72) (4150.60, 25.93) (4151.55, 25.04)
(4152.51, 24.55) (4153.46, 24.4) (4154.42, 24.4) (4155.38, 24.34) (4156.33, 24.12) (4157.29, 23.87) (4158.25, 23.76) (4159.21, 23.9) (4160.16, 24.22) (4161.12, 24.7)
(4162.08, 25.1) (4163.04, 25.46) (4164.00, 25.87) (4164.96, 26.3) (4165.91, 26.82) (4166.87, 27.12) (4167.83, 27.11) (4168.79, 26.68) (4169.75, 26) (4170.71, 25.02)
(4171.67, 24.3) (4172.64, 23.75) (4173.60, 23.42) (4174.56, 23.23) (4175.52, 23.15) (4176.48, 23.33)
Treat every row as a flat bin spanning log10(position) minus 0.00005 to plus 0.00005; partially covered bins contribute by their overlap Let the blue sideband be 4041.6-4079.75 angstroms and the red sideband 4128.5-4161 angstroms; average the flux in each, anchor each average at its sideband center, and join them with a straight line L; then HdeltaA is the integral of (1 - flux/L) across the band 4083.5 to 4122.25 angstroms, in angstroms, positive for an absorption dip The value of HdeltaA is -1.57 angstroms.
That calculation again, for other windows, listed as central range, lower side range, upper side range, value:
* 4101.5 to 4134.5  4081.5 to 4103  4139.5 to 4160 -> 1.4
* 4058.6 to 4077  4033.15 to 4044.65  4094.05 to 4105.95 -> 0.8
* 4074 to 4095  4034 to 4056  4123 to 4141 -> -0.9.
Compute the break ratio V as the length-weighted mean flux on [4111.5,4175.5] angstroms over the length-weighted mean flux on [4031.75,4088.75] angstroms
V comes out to 1.0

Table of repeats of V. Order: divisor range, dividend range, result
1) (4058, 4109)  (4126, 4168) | 0.97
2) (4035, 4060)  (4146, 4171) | 0.97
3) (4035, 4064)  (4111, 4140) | 0.92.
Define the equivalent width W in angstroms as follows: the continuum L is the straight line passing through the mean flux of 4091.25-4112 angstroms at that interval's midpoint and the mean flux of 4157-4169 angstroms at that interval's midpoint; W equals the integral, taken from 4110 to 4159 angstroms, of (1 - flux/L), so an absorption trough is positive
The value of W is 1.94 angstroms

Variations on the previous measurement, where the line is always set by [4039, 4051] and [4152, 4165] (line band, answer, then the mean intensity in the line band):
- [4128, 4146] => 1.2 angstroms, 23.3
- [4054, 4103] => 1.6 angstroms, 25.1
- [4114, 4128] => 0.6 angstroms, 24.1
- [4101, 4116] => 0.1 angstroms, 25.2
